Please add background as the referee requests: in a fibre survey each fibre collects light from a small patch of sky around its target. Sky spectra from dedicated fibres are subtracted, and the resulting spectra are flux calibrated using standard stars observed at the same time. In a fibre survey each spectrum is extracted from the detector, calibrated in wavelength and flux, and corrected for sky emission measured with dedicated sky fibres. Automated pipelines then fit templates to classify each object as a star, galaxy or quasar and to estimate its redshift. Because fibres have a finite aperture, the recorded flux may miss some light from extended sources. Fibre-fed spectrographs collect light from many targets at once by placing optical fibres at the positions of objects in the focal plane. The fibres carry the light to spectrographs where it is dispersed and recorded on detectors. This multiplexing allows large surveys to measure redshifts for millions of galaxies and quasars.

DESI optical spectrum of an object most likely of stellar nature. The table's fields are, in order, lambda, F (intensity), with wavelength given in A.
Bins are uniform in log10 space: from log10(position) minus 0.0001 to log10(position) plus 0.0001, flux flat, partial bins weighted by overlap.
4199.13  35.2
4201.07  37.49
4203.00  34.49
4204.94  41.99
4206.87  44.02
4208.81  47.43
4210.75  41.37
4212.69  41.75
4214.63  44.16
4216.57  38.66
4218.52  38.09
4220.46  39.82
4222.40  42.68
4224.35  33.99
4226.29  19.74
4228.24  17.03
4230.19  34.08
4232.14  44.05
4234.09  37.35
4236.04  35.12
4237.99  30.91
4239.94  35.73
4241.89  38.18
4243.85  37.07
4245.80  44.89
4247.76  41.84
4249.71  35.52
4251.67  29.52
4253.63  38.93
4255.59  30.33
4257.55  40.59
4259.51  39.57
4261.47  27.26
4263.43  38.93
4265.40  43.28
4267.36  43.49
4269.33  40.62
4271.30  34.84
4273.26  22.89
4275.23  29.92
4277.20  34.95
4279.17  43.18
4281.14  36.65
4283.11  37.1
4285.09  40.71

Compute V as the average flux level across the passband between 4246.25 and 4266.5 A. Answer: 36.8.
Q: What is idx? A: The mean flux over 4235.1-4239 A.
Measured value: 33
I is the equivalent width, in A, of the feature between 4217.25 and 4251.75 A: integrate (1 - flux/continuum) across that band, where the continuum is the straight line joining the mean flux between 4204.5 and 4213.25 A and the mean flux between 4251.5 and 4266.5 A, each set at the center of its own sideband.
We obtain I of 3.7 A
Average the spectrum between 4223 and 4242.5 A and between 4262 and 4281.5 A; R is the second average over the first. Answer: 1.1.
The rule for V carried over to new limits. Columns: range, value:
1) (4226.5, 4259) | 35.4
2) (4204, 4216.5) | 43.1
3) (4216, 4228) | 34.2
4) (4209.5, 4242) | 36.1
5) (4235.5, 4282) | 36.4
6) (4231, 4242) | 36.8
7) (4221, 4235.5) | 33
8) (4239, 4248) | 39.4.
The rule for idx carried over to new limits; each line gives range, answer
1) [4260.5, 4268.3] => 38.2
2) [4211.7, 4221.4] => 40.5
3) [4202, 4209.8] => 42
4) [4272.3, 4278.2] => 29.3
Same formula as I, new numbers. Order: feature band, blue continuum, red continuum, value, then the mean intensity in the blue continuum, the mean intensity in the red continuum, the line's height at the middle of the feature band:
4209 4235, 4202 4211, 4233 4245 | 1.6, 41.9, 36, 39.1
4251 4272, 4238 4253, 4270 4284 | -0.9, 37.1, 34.4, 35.7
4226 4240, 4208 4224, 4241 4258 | 2.6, 41.4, 37.3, 39.3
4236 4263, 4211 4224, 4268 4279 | 0.3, 40.5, 33.8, 36.7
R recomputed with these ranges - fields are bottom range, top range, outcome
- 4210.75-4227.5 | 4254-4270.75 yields 1.02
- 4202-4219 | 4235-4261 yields 0.88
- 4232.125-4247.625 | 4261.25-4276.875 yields 0.94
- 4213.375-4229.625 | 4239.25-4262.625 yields 1.07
